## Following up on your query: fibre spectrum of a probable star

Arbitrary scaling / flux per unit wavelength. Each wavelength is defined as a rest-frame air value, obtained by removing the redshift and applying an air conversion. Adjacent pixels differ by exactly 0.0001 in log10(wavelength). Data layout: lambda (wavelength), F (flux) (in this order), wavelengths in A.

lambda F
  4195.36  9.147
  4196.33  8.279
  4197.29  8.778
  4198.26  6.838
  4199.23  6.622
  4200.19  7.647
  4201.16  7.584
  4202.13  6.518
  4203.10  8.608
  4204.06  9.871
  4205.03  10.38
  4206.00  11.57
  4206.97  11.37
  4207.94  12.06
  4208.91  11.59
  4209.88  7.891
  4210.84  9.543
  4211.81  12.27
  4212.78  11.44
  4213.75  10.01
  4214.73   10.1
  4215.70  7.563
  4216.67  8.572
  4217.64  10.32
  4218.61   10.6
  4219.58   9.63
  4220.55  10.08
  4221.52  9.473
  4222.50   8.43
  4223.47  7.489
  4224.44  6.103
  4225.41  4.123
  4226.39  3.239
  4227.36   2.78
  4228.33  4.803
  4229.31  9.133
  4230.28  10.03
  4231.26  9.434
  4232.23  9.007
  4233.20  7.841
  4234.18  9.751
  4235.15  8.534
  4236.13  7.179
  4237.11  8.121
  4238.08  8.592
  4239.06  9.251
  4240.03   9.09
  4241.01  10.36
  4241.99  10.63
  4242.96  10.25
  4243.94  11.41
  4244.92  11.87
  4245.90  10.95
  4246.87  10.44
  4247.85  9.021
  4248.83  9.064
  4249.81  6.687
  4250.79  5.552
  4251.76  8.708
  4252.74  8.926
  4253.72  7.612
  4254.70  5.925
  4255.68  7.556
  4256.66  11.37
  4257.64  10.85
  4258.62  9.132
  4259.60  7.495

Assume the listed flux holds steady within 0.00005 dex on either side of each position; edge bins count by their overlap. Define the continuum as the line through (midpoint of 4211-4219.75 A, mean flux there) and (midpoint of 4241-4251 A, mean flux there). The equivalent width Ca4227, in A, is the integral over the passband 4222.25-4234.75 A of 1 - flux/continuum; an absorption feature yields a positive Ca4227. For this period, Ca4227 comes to 3.6 A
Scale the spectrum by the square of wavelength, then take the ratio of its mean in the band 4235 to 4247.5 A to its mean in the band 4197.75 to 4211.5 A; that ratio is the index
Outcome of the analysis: 1.08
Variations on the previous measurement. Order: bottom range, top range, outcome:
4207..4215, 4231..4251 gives 0.88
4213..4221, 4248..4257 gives 0.83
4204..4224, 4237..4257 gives 0.93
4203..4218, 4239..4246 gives 1.04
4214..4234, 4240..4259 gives 1.18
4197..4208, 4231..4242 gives 1.02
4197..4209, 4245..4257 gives 0.96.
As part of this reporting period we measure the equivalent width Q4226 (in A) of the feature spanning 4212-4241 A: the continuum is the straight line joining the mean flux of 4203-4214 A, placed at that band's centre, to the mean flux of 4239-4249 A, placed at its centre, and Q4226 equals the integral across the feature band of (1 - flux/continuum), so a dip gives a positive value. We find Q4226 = 5.80 A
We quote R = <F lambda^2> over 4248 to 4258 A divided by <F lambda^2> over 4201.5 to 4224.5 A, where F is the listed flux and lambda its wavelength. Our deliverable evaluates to 0.86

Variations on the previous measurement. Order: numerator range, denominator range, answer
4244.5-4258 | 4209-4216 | 0.90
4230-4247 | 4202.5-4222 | 0.96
